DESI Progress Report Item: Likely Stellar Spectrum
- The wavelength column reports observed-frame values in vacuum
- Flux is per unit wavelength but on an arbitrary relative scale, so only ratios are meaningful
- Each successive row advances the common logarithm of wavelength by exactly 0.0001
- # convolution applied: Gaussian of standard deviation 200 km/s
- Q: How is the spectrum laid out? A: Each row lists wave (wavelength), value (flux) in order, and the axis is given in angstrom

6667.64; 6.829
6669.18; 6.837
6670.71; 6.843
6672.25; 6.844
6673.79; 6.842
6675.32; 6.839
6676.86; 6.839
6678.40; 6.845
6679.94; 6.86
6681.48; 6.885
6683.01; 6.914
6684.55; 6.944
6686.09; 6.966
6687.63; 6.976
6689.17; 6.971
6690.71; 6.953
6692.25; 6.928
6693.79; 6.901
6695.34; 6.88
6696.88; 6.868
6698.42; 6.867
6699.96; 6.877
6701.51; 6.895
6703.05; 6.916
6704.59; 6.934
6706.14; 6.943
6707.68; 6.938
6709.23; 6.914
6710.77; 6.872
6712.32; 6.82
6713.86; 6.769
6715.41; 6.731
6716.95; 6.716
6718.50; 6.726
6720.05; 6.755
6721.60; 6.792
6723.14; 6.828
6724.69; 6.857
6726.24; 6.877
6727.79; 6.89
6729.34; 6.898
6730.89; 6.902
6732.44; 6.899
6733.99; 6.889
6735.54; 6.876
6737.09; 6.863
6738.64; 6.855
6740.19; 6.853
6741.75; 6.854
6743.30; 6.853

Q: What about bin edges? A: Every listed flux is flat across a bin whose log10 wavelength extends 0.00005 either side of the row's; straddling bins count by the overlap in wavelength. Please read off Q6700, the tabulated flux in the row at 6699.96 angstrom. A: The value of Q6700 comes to 6.877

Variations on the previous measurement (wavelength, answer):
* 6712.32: 6.82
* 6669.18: 6.837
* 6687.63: 6.976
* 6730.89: 6.902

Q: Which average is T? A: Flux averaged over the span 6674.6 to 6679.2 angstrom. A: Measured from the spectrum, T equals 6.83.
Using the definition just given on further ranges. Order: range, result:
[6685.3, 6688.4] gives 6.97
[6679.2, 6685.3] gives 6.91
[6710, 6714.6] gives 6.83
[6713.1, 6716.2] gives 6.76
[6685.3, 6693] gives 6.96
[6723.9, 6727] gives 6.86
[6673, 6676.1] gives 6.84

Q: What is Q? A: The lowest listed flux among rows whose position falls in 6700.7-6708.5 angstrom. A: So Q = 6.895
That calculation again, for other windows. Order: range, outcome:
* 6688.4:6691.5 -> 6.953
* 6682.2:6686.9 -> 6.914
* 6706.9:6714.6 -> 6.769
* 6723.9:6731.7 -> 6.857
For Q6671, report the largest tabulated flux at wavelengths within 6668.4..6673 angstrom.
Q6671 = 6.844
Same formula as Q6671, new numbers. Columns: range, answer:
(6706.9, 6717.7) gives 6.938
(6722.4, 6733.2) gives 6.902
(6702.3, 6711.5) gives 6.943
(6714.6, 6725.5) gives 6.857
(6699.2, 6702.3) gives 6.895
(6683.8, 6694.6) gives 6.976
